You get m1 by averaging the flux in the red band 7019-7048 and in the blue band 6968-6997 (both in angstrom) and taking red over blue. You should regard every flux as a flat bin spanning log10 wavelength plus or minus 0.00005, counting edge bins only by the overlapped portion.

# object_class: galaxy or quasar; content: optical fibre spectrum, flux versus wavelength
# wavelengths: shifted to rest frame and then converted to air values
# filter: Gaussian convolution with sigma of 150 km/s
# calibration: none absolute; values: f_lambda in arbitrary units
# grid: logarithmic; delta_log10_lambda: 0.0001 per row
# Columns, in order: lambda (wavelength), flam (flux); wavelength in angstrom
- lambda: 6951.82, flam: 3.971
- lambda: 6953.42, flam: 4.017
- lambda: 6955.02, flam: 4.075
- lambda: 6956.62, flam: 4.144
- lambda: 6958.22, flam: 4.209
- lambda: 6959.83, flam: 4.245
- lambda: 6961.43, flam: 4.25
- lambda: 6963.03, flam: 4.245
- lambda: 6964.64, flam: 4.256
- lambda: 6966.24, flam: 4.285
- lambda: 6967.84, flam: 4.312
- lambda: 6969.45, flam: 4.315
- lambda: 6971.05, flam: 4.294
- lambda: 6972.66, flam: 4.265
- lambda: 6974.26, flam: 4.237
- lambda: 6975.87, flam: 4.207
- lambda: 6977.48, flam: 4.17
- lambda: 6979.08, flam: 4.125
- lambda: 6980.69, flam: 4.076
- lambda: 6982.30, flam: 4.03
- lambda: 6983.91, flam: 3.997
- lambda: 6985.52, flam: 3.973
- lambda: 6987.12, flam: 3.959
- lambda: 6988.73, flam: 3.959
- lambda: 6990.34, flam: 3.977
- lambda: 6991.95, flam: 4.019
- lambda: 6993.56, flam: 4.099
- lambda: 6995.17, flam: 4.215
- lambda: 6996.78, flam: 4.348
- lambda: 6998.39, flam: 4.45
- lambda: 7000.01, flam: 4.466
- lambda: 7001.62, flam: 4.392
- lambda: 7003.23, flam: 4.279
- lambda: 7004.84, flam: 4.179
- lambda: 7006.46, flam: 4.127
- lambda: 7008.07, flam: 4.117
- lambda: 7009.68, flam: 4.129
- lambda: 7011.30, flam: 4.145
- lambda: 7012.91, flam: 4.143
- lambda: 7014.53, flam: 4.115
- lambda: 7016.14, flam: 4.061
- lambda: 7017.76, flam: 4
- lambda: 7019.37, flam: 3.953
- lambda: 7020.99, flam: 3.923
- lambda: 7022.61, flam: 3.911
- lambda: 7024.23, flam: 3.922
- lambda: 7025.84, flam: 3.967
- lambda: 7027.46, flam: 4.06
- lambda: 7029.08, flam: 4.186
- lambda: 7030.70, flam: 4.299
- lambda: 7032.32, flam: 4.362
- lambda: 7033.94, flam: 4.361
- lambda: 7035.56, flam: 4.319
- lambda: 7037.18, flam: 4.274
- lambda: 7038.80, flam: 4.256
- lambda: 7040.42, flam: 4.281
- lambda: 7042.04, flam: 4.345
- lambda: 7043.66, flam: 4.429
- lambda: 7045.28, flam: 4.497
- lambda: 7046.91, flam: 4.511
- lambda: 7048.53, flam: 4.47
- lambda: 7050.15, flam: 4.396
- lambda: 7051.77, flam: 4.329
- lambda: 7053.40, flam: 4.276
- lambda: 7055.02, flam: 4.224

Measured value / 1.02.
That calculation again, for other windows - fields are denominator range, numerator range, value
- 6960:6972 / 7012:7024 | 0.94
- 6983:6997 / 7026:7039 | 1.05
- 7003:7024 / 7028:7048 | 1.07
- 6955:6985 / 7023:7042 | 1.00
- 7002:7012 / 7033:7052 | 1.05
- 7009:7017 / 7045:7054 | 1.07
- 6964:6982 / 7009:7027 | 0.95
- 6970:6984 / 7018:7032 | 0.97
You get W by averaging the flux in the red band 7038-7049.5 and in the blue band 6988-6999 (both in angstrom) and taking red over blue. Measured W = 1.1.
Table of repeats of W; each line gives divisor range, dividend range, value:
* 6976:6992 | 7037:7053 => 1.09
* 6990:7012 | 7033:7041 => 1.02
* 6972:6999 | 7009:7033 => 0.99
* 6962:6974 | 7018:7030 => 0.93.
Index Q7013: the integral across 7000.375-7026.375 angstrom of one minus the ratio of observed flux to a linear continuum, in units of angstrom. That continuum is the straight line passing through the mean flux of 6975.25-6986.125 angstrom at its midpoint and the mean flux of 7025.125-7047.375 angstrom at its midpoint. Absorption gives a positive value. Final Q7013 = 0.7 angstrom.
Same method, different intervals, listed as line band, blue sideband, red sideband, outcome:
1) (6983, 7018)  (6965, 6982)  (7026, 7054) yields 0.98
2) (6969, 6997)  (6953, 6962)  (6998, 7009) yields 0.71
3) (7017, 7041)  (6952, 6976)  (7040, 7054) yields 1.22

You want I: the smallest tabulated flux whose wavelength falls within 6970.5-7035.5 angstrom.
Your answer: 3.911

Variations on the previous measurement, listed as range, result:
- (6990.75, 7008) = 4.019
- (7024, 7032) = 3.922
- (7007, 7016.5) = 4.061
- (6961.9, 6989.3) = 3.959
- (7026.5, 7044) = 4.06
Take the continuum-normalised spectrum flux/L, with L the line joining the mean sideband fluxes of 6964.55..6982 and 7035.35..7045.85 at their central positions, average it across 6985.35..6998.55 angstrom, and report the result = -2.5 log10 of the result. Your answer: 0.040 mag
